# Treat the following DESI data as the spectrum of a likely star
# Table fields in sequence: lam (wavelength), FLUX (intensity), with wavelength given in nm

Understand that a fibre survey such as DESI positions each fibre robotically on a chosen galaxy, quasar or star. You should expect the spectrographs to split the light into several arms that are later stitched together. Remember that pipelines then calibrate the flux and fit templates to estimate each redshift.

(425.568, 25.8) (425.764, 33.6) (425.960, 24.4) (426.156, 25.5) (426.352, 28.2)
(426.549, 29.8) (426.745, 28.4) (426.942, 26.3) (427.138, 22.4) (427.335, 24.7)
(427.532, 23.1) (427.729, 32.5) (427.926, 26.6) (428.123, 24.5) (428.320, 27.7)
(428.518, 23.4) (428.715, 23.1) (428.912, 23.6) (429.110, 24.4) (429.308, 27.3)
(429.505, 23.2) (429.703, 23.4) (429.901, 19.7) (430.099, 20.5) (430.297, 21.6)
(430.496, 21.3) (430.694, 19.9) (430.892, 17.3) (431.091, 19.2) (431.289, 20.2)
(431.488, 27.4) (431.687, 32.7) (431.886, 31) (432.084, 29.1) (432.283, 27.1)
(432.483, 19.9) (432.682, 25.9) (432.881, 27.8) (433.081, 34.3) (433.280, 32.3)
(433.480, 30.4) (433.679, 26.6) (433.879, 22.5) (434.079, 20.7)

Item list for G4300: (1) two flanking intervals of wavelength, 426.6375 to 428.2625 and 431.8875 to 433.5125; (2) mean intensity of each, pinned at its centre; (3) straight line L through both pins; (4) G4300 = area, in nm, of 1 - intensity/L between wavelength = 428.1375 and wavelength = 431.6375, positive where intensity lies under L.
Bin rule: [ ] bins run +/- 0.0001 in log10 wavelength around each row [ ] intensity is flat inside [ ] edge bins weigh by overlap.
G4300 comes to 0.57 nm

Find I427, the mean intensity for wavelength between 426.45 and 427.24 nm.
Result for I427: 26.7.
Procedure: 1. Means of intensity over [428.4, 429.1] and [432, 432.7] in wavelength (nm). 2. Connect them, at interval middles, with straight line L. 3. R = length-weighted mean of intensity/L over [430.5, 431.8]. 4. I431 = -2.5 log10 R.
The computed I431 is 0.09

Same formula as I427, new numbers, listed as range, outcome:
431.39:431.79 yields 30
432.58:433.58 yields 30.1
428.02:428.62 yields 25.2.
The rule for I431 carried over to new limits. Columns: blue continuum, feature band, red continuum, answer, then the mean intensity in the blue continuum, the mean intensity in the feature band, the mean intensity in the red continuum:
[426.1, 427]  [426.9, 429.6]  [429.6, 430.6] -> -0.02 mag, 27.8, 25.2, 21.3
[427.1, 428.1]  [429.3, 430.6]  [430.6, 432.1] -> 0.13 mag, 26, 22.1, 24.4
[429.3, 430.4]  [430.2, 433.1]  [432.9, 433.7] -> 0.09 mag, 22.2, 24.7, 31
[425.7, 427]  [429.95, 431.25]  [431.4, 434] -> 0.37 mag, 27.9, 20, 28.2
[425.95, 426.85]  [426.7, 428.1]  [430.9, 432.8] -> 0.04 mag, 27.5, 26.1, 25.4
